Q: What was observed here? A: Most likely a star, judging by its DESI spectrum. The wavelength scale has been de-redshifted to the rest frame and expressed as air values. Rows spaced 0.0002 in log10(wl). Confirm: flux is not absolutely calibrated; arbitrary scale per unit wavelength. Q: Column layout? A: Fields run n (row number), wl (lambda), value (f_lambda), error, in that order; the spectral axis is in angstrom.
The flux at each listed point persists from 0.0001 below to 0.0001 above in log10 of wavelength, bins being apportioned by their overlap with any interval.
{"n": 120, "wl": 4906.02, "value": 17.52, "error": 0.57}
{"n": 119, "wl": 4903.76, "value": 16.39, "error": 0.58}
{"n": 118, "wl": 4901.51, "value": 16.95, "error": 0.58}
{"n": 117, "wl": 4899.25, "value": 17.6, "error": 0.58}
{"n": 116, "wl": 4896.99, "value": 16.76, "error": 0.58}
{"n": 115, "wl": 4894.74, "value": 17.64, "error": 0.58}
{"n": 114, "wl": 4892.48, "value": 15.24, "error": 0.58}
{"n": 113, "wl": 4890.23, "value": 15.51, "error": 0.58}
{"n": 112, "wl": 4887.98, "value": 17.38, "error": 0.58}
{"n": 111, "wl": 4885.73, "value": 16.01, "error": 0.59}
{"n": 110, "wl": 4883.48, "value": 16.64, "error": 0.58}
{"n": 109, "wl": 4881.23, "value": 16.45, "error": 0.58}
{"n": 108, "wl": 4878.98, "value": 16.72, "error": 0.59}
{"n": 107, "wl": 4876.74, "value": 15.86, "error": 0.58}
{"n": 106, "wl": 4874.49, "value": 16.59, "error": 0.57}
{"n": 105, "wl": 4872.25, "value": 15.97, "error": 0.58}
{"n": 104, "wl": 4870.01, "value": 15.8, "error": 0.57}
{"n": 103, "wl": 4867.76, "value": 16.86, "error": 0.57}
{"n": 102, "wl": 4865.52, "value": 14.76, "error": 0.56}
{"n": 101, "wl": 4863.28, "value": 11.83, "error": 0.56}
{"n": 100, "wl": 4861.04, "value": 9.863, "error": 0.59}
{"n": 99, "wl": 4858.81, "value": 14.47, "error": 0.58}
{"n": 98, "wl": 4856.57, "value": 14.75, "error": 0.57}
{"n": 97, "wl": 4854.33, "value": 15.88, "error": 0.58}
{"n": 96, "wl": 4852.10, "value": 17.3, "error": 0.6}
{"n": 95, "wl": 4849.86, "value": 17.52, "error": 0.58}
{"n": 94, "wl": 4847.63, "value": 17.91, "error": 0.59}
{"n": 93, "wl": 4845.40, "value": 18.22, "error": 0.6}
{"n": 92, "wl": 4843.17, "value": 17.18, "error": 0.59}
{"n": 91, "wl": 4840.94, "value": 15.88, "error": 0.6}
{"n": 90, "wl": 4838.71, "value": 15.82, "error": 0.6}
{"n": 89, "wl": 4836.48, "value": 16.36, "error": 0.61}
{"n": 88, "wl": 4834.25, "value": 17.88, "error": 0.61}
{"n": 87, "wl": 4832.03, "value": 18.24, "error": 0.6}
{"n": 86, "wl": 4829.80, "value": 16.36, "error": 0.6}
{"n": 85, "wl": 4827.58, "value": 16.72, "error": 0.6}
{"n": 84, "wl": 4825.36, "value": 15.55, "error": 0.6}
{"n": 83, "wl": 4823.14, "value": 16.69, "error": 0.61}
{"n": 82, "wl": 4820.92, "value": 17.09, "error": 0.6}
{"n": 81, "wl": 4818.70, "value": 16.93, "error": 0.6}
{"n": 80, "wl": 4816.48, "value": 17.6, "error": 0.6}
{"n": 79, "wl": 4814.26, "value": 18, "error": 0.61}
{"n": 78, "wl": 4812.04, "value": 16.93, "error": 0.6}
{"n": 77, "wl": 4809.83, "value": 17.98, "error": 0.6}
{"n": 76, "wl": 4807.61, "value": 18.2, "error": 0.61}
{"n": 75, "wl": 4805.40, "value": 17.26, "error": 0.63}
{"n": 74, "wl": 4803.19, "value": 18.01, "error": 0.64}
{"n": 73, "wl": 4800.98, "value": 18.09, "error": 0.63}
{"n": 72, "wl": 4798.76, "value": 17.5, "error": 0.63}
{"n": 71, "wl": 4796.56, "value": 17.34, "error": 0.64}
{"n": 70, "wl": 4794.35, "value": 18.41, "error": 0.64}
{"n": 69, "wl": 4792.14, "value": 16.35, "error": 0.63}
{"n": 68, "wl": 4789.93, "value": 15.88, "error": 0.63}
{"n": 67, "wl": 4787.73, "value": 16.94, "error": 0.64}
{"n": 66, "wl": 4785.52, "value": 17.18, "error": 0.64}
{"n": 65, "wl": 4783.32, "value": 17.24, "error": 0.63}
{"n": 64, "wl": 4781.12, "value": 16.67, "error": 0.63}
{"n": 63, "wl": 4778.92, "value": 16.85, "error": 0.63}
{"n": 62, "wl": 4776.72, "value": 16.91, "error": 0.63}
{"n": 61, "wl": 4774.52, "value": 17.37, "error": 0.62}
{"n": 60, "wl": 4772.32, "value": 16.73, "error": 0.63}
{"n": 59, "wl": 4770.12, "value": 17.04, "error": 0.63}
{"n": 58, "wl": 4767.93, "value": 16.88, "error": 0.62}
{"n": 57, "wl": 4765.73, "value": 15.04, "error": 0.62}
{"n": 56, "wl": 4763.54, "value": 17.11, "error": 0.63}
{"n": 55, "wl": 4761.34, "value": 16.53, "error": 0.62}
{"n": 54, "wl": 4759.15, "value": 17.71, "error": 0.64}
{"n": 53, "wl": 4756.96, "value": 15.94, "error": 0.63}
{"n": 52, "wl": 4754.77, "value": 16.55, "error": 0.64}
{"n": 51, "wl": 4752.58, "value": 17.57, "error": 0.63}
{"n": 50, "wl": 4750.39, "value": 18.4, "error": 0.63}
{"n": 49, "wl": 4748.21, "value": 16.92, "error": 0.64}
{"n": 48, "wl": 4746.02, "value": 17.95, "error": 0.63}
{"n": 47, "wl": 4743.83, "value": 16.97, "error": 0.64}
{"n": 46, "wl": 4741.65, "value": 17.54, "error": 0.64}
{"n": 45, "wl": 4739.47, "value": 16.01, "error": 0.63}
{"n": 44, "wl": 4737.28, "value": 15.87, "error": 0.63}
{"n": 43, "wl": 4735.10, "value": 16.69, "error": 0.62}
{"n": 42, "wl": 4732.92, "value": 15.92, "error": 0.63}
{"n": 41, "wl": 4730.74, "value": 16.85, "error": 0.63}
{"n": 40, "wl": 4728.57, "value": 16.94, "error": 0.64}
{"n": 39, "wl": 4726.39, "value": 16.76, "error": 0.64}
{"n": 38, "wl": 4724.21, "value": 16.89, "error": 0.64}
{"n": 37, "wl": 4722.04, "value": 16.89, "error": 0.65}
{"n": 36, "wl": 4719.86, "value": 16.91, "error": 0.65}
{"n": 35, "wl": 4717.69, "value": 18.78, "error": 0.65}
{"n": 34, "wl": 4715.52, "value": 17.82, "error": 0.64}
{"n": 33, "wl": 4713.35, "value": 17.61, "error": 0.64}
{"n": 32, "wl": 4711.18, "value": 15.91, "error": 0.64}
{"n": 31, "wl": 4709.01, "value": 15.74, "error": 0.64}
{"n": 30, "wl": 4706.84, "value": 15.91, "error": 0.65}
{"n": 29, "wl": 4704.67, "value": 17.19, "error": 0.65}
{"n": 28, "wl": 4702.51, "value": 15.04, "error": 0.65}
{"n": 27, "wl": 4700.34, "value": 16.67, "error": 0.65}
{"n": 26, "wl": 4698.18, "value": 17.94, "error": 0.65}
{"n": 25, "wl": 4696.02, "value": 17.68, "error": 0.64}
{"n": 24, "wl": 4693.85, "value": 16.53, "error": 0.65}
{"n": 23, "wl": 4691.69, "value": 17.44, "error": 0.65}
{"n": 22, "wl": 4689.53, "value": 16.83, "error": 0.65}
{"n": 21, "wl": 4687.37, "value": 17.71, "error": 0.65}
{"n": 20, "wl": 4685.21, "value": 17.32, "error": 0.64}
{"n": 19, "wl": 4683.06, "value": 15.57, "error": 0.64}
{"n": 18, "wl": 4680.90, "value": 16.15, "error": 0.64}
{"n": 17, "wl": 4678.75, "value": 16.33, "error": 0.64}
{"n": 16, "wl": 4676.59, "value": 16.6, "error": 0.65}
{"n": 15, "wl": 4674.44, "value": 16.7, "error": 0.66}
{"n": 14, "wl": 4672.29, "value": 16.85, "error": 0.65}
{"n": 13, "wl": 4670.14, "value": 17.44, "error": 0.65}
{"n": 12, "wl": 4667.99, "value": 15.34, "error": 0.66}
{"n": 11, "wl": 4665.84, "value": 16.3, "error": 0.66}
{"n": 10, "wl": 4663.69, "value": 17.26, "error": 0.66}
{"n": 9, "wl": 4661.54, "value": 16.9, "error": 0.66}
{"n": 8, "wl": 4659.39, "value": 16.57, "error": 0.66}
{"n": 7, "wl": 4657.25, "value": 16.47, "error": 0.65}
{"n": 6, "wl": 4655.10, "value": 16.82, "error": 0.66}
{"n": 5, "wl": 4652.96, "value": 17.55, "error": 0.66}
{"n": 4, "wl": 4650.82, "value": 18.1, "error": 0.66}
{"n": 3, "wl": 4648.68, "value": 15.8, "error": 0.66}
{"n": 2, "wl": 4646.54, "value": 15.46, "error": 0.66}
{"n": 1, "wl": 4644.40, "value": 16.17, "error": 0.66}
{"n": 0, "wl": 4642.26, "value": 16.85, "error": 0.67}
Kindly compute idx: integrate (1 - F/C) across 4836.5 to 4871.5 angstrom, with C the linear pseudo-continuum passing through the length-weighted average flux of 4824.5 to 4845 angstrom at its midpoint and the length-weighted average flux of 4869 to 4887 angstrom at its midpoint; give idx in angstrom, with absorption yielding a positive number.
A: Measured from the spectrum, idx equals 1.9 angstrom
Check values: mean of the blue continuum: 16.7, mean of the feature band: 15.6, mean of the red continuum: 16.3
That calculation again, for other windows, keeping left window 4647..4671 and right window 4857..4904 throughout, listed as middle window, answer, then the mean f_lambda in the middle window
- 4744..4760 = -0.9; 17.3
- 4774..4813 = -2.8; 17.3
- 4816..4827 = -0.5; 16.7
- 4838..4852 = -1.1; 17.1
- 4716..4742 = -0.7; 16.8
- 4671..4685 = 0.2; 16.5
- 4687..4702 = -0.5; 17.1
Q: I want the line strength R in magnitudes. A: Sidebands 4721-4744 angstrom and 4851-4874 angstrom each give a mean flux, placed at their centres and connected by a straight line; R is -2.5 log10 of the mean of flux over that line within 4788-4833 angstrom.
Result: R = -0.11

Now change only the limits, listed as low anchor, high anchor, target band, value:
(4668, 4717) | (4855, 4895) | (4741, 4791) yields -0.05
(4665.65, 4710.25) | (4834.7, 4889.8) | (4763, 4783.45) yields -0.03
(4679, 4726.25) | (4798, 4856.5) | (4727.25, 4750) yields 0.01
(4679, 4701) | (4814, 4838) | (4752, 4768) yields 0.02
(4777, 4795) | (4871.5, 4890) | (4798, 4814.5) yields -0.06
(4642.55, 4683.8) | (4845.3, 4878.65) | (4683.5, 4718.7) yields -0.04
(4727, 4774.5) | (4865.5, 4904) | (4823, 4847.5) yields -0.02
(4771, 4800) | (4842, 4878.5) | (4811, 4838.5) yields -0.04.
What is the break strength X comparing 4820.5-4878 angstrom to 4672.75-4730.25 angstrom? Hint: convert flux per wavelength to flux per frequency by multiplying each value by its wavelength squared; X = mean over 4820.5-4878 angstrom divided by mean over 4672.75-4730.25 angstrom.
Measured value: 1.01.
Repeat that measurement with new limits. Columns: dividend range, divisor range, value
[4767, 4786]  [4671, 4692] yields 1.06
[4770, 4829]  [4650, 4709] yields 1.08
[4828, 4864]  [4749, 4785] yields 0.98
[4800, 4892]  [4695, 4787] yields 1.02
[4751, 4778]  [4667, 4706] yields 1.04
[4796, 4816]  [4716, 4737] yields 1.08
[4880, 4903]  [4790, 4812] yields 0.98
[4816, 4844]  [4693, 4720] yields 1.04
